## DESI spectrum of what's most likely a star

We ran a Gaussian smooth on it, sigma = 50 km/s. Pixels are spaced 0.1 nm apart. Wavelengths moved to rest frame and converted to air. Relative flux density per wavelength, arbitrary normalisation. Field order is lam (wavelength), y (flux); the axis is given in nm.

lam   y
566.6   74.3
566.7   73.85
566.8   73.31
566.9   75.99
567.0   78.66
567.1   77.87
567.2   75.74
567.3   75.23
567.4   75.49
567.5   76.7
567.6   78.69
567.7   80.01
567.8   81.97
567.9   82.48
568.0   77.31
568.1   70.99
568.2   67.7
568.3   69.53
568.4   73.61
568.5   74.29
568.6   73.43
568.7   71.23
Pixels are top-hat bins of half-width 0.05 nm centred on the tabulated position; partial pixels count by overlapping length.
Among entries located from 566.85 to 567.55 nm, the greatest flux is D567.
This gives 78.66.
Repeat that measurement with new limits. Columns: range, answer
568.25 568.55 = 74.29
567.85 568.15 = 82.48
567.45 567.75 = 80.01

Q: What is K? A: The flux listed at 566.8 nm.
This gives 73.31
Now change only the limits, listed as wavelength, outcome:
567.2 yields 75.74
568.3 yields 69.53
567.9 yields 82.48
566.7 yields 73.85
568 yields 77.31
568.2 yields 67.7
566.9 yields 75.99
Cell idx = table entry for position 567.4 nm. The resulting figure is 75.49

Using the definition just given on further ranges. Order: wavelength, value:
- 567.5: 76.7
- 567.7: 80.01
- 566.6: 74.3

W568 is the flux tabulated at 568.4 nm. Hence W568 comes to 73.61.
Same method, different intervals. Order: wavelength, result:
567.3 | 75.23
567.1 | 77.87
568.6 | 73.43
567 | 78.66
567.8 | 81.97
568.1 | 70.99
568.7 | 71.23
